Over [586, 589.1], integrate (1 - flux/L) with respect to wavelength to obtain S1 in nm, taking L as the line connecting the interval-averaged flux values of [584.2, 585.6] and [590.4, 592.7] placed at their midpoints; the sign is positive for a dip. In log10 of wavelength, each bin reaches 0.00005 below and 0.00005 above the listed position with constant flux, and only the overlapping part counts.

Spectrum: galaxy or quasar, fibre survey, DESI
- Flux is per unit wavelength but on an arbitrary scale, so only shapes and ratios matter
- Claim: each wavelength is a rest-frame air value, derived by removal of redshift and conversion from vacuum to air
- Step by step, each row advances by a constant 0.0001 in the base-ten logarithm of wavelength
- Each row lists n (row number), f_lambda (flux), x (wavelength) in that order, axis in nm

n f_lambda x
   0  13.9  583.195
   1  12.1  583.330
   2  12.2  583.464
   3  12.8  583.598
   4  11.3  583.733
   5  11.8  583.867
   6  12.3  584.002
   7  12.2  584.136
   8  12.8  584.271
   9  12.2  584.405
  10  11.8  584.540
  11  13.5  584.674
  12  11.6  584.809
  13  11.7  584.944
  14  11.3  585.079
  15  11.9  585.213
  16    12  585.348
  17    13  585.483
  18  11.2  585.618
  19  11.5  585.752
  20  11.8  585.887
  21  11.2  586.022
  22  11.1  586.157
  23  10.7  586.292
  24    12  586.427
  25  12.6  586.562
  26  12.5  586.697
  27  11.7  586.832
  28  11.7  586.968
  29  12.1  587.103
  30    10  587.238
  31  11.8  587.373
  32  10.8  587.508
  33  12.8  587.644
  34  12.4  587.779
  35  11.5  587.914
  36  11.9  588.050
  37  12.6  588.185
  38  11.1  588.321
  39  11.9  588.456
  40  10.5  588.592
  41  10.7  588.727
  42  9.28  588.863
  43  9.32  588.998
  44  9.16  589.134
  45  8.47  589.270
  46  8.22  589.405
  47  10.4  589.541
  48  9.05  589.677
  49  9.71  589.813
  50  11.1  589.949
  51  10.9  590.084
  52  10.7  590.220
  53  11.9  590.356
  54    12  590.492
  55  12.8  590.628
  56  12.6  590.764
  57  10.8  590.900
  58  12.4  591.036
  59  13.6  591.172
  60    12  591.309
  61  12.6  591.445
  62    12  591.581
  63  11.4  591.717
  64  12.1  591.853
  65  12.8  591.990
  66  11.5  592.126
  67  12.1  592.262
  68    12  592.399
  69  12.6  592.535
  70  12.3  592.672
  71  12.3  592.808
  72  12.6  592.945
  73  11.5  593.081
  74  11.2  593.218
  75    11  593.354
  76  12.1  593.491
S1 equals 0.20 nm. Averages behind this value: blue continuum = 12.1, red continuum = 12.2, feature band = 11.4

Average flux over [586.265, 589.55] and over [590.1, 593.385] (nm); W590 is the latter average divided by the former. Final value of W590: 1.1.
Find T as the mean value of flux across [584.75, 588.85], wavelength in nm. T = 11.6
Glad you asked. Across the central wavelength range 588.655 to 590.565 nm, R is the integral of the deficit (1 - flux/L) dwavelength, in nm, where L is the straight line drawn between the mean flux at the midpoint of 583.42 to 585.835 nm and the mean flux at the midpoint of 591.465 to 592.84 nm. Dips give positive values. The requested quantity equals 0.32 nm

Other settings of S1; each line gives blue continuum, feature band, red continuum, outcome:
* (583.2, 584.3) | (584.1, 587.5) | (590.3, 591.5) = 0.125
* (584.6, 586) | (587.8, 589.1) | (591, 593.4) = 0.112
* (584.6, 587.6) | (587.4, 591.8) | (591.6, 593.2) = 0.283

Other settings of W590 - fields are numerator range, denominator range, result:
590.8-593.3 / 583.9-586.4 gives 1.02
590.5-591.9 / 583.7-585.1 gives 1.01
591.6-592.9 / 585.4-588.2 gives 1.03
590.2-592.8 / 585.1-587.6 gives 1.04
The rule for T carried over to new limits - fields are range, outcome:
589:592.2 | 11.2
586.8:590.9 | 11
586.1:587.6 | 11.6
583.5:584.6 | 12.2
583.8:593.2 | 11.6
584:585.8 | 12.1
